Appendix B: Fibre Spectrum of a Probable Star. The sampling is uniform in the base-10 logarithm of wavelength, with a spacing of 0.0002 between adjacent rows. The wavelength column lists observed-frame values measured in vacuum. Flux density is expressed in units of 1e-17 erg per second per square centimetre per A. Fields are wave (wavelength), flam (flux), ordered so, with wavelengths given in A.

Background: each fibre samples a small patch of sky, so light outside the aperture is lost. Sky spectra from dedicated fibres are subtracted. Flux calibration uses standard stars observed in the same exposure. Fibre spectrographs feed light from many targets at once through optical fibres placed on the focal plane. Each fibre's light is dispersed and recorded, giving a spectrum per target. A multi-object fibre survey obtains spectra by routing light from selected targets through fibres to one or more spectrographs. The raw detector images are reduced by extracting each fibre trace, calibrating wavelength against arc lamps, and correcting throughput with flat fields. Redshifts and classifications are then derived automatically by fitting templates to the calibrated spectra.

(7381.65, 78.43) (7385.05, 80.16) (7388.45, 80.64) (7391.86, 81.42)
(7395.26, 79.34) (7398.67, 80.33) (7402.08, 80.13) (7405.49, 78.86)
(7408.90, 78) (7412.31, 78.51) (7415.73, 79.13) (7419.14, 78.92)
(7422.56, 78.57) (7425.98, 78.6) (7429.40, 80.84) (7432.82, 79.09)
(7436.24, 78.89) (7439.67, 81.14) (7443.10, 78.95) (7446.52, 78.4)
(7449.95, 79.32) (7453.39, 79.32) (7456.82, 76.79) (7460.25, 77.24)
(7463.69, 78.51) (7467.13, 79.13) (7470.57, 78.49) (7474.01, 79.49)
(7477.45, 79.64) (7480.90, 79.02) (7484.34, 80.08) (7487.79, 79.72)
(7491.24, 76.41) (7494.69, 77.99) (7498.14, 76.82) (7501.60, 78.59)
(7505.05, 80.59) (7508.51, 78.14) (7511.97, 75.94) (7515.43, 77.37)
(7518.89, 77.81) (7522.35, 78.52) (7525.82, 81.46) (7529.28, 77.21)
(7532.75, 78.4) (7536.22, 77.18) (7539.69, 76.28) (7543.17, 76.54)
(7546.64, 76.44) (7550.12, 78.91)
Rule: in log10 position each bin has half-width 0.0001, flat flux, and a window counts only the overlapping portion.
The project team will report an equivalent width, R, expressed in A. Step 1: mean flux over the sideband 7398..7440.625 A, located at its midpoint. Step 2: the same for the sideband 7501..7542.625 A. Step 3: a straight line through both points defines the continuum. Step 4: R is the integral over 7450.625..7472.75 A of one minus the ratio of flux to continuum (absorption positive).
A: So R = 0.1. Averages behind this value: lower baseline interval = 79.3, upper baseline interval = 78.1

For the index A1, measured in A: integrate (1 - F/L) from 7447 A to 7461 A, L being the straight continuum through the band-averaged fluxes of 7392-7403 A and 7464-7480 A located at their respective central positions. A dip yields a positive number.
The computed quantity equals 0.2 A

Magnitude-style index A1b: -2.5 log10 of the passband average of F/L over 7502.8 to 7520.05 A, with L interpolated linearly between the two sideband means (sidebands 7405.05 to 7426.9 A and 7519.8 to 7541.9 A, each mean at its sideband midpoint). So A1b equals 0.00 mag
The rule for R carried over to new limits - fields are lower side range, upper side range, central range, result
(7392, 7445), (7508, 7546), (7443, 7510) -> -0.15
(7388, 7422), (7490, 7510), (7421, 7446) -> -0.11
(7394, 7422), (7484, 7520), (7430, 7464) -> -0.07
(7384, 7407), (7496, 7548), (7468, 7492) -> -0.15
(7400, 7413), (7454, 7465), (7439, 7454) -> -0.25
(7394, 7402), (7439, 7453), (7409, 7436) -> 0.19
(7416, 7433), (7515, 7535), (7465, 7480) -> -0.05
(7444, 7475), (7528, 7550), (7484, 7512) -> -0.17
